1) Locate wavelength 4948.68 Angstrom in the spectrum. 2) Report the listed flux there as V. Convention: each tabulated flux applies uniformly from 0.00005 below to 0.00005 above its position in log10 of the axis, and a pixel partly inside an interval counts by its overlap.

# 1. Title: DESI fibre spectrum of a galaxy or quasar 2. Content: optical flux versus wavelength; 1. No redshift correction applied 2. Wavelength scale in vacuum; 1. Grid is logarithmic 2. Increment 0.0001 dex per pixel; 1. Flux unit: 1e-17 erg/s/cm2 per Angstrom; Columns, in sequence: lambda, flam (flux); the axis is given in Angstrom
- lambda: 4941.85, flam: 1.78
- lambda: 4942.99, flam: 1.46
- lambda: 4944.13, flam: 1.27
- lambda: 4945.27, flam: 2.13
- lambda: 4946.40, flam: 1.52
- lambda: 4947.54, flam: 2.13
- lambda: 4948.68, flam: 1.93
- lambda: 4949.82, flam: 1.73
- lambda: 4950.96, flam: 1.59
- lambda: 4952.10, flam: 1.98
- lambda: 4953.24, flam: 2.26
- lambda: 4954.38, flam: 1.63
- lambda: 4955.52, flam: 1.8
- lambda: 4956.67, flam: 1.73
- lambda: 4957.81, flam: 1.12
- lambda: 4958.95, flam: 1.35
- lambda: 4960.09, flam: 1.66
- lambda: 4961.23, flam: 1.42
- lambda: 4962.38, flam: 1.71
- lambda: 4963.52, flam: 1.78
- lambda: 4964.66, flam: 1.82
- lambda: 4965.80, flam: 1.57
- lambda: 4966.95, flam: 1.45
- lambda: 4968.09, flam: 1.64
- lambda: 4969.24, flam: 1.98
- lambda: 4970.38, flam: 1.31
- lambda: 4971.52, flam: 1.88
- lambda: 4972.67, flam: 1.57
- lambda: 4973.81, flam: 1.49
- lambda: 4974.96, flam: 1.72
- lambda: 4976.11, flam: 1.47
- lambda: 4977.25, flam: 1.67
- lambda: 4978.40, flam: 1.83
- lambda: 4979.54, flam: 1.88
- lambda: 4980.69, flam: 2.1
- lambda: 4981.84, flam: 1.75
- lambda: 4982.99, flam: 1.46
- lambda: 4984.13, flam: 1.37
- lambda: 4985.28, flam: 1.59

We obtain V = 1.93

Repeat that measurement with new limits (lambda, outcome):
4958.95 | 1.35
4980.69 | 2.1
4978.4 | 1.83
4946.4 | 1.52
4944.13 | 1.27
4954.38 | 1.63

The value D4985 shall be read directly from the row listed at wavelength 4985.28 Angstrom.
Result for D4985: 1.59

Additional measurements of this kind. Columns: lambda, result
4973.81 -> 1.49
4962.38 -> 1.71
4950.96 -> 1.59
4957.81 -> 1.12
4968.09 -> 1.64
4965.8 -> 1.57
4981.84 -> 1.75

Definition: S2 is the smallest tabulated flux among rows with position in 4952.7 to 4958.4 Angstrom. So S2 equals 1.12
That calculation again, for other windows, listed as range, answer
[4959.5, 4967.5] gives 1.42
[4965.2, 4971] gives 1.31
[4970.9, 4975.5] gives 1.49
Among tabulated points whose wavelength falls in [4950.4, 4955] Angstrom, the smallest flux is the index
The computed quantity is 1.59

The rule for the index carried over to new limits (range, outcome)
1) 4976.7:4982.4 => 1.67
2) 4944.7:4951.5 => 1.52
